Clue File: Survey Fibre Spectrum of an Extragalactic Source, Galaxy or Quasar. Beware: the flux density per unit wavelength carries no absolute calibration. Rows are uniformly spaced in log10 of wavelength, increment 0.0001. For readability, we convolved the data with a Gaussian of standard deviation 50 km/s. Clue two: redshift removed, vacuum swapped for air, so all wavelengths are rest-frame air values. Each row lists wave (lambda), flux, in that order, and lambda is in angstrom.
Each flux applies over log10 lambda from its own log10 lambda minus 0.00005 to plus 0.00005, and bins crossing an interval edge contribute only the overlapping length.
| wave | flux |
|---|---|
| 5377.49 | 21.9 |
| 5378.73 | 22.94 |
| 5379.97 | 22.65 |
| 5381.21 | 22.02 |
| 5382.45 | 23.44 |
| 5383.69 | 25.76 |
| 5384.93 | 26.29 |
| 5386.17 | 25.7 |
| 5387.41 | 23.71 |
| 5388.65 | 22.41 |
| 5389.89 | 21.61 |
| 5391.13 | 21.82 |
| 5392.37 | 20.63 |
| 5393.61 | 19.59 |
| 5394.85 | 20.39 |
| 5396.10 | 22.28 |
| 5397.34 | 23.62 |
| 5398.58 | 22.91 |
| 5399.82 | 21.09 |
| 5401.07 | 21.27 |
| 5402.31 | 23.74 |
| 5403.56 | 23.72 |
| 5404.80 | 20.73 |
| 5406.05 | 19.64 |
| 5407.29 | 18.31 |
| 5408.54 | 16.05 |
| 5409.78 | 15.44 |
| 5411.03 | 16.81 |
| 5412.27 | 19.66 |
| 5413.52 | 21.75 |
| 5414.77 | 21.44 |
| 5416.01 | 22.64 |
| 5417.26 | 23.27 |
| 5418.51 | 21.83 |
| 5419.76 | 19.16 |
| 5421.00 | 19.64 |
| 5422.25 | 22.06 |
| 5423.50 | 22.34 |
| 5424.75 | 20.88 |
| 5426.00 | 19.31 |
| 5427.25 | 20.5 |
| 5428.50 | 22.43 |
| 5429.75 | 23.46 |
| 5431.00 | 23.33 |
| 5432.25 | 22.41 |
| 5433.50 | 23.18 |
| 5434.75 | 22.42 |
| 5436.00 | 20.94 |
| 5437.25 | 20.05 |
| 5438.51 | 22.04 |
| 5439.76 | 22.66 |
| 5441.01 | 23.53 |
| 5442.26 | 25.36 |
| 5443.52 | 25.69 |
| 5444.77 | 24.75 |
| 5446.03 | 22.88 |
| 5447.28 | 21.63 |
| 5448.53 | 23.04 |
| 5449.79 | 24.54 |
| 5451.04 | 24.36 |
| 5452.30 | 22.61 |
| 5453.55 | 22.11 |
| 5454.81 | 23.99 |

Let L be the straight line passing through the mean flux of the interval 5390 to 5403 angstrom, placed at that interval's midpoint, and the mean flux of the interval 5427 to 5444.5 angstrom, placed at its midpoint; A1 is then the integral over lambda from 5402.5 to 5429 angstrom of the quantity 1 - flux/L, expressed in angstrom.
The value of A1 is 2.2 angstrom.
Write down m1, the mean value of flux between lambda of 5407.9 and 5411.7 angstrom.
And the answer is 16.2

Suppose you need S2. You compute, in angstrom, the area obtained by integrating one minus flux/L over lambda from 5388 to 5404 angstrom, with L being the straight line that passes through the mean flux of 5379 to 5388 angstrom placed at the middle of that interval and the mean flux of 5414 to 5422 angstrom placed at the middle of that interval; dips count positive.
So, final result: 0.8 angstrom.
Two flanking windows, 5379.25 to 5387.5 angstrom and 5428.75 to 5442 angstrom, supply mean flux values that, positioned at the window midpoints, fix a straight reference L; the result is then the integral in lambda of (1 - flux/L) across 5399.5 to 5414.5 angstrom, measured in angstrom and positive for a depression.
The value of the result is 2.3 angstrom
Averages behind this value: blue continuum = 24.2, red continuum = 22.5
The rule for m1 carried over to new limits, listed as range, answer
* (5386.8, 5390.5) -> 22.6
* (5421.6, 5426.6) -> 21.1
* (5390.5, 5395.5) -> 20.6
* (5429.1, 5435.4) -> 23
